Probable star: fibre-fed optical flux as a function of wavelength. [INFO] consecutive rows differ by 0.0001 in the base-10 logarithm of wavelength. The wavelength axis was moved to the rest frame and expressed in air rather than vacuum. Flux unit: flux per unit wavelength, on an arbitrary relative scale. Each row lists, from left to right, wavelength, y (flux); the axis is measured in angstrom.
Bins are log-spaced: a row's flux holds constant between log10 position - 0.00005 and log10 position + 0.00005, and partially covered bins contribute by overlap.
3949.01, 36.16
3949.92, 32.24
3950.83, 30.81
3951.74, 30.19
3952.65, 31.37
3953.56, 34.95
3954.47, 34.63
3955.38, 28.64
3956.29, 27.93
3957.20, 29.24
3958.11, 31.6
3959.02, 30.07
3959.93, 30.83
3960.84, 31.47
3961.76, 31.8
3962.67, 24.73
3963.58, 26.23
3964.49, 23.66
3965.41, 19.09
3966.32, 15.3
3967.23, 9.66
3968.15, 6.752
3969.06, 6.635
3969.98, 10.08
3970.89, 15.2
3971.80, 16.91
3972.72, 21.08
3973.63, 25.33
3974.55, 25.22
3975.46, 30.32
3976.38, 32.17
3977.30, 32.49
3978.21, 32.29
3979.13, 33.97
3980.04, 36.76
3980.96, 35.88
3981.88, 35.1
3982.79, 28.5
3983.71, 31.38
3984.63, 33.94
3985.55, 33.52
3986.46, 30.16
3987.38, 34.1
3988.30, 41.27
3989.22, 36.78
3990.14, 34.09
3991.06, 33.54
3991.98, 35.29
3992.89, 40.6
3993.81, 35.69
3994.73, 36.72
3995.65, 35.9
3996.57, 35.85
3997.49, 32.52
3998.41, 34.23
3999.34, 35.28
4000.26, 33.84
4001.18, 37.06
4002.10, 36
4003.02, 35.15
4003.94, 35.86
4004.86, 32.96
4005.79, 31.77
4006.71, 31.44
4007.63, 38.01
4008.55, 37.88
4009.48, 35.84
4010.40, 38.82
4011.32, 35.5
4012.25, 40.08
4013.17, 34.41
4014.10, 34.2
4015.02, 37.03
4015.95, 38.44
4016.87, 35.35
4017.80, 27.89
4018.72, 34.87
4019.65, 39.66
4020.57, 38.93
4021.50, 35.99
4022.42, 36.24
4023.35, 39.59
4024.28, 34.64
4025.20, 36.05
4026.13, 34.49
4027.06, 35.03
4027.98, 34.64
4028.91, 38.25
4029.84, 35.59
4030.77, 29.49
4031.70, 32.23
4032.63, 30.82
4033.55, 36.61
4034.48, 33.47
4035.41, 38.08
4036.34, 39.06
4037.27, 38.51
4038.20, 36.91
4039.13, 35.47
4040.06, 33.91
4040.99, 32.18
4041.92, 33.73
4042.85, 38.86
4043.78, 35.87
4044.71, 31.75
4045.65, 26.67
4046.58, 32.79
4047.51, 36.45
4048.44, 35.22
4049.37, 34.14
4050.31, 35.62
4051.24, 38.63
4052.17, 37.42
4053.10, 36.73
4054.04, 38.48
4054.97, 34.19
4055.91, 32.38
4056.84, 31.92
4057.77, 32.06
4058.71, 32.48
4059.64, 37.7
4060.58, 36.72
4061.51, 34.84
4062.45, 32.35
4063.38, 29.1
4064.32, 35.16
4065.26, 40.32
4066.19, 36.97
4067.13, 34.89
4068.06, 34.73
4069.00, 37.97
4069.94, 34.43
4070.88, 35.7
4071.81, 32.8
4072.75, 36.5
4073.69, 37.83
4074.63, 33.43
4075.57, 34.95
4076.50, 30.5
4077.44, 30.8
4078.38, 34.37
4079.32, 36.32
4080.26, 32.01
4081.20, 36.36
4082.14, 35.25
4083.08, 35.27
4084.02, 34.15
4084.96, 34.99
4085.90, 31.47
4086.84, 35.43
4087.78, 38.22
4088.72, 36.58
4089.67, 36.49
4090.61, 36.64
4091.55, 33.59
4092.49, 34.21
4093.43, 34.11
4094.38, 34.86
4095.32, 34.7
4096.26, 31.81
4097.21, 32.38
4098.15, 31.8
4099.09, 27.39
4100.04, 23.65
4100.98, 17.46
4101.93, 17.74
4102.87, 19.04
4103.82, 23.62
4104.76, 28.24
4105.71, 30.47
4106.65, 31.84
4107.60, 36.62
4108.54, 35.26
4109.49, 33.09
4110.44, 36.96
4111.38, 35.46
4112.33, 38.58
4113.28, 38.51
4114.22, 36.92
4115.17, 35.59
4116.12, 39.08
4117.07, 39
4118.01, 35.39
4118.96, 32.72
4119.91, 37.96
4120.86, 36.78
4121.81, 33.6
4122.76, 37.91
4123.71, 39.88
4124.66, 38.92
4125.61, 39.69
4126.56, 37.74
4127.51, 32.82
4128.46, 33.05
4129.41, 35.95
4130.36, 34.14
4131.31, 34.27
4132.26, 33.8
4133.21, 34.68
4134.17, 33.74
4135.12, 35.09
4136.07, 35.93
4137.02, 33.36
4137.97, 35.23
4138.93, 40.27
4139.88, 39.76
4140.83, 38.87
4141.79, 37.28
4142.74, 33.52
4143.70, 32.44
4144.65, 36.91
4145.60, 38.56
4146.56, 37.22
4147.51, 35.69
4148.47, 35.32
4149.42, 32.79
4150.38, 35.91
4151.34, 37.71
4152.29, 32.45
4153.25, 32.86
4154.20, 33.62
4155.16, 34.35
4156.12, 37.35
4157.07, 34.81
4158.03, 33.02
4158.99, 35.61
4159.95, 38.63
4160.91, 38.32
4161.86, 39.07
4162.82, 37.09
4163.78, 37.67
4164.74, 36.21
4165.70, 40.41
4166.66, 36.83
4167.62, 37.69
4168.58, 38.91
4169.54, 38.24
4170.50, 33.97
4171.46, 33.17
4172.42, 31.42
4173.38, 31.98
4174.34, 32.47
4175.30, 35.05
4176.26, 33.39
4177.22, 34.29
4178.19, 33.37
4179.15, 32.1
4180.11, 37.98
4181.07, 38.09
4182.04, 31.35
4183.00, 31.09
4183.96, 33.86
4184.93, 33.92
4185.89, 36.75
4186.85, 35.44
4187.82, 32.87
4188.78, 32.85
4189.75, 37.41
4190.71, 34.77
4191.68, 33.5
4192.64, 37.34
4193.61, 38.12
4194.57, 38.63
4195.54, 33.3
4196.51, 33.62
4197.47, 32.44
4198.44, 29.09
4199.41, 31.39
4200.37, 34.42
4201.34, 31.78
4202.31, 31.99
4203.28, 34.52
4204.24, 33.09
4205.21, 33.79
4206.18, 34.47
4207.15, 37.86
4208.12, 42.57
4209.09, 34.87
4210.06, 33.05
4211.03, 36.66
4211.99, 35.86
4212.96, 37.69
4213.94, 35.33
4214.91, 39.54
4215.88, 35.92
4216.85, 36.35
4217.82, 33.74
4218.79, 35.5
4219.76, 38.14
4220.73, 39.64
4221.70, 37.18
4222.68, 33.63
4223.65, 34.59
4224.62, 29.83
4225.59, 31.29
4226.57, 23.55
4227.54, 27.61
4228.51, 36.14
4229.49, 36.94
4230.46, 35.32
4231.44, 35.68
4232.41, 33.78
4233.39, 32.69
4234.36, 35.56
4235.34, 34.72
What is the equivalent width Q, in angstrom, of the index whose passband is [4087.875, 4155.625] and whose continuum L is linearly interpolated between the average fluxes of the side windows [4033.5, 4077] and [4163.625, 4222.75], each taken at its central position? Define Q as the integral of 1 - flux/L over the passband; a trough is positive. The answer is 1.6 angstrom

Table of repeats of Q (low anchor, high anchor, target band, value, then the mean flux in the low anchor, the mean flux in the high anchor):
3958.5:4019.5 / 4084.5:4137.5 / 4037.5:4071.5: -2.5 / 31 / 33.7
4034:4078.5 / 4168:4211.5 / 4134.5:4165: -1.2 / 34.9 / 34.5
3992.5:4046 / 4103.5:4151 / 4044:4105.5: 3.8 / 35.4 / 35.6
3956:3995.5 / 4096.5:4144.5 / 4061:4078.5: -1.5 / 28.3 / 33.9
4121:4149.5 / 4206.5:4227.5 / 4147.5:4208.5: 1.0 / 36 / 35.2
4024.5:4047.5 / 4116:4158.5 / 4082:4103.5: 2.3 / 34.6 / 35.8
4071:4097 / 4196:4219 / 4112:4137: -1.1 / 34.6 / 34.8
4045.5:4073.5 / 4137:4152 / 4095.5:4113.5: 2.9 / 35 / 36.3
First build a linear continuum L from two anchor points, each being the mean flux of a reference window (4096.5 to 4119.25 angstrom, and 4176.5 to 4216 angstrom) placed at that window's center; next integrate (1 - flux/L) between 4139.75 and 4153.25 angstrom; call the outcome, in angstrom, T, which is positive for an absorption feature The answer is -1.2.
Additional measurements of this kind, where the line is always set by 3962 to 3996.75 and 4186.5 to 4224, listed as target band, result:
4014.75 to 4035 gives -3.85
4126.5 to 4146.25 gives -1.49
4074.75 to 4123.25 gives -2.06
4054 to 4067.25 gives -1.63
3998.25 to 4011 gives -2.79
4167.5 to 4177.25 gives -0.09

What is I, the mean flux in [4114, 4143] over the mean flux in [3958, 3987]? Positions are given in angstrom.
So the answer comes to 1.4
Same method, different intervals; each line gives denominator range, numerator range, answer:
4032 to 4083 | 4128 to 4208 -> 1.01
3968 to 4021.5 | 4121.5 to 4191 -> 1.09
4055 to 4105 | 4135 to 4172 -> 1.10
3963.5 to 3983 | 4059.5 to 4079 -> 1.48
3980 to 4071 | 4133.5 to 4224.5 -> 1.01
